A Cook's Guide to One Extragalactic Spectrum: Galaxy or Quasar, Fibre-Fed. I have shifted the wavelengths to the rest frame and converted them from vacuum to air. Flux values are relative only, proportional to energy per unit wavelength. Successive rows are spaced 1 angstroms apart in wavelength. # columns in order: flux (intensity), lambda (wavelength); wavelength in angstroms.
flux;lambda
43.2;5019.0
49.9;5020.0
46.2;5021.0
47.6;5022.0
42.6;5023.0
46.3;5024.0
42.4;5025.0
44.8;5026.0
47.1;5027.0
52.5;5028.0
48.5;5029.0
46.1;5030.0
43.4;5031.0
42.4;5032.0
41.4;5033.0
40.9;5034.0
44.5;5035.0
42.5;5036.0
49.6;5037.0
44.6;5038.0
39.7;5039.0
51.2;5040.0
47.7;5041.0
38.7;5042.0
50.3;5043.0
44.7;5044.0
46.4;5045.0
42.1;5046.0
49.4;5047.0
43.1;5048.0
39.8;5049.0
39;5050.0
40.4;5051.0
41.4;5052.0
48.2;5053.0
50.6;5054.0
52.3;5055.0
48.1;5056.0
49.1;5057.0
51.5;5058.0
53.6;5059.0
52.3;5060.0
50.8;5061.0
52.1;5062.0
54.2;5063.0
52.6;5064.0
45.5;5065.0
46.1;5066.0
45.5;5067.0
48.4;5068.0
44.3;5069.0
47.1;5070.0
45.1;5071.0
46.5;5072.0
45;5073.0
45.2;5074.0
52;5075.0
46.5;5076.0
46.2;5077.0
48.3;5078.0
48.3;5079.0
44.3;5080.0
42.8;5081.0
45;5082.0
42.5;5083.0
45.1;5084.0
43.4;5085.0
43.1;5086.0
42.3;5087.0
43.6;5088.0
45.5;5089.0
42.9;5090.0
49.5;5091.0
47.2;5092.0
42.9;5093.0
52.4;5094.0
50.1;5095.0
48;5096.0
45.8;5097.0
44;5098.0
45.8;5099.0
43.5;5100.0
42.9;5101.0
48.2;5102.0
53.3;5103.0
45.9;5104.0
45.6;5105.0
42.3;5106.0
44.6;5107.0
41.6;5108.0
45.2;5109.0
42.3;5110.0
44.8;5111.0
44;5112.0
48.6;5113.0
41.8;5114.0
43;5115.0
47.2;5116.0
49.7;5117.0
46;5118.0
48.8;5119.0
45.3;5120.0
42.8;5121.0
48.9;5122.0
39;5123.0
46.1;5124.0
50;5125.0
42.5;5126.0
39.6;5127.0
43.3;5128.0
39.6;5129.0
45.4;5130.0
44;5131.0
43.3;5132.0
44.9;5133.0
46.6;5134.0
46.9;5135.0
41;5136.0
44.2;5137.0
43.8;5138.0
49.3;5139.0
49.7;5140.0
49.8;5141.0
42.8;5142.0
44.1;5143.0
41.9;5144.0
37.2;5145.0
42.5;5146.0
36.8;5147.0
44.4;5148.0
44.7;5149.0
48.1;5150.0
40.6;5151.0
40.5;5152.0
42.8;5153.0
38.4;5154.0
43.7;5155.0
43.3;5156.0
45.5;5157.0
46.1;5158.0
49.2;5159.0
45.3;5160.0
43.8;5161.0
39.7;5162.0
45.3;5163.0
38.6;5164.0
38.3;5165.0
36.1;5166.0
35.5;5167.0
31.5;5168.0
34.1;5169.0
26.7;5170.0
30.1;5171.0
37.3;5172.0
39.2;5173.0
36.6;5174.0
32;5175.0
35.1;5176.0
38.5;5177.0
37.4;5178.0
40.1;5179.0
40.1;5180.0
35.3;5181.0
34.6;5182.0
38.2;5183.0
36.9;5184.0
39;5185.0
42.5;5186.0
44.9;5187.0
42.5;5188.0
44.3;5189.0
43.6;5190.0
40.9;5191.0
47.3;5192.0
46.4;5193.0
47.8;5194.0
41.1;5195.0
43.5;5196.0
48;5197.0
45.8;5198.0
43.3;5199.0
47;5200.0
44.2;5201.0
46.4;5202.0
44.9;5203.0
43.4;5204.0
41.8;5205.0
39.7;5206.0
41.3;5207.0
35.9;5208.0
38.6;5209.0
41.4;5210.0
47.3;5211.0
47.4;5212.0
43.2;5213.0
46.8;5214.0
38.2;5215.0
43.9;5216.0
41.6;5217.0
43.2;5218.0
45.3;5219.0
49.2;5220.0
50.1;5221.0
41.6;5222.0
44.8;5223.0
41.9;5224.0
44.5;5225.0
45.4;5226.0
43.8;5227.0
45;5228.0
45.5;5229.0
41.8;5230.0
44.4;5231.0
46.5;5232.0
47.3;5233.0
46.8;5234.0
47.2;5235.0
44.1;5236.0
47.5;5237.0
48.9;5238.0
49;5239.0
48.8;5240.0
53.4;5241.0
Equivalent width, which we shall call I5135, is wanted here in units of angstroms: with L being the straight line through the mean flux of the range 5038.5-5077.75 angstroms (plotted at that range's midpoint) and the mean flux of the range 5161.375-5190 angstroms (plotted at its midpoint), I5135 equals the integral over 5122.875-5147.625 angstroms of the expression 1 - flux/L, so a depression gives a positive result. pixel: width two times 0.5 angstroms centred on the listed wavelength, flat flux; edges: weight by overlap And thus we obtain -1.8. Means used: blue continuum 47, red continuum 37.6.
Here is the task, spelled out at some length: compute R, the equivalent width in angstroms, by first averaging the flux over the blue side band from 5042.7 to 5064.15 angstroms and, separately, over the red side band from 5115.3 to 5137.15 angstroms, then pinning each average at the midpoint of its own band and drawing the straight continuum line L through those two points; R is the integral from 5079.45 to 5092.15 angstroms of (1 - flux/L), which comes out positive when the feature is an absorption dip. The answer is 0.6 angstroms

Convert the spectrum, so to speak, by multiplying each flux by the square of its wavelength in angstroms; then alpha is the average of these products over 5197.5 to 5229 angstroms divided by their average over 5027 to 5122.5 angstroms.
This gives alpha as 1.0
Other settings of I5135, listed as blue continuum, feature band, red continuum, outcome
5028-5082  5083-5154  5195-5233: 1.20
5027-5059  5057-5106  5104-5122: -1.71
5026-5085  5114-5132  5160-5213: -0.54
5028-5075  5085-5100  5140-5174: -0.51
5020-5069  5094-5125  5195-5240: 0.01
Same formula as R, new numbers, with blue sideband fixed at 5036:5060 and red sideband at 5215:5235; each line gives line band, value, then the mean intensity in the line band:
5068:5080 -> -0.2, 46.7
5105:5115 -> 0.4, 44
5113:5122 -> -0.1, 45.9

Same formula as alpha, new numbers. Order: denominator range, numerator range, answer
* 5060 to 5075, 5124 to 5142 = 0.96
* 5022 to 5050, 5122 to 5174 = 0.98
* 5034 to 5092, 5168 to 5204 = 0.92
